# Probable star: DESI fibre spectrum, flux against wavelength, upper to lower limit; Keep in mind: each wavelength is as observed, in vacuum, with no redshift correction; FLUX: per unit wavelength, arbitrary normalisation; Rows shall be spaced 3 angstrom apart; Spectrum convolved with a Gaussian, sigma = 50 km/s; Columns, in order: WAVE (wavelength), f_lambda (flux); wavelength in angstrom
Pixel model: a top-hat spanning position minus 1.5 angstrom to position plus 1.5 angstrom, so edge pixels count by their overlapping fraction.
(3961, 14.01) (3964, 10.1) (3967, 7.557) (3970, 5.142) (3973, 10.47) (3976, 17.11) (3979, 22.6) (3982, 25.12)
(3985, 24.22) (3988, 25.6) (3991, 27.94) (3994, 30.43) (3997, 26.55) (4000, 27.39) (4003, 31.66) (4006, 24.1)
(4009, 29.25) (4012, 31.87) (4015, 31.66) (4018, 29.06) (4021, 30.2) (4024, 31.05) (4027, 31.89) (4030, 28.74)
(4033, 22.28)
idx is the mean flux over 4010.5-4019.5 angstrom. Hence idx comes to 30.9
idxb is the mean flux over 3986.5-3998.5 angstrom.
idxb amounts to 27.6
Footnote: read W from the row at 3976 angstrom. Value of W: 17.11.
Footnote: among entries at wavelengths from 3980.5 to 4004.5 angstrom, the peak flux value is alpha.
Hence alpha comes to 31.66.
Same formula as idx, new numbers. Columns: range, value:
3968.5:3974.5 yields 7.81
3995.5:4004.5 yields 28.5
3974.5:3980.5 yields 19.9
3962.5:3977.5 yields 10.1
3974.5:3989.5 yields 22.9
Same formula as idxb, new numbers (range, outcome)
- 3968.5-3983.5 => 16.1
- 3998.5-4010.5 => 28.1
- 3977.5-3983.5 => 23.9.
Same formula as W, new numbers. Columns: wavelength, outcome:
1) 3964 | 10.1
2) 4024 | 31.05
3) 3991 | 27.94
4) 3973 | 10.47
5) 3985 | 24.22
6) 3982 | 25.12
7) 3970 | 5.142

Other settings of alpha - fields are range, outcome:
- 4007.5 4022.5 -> 31.87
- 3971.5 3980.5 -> 22.6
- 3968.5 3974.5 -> 10.47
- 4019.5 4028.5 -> 31.89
